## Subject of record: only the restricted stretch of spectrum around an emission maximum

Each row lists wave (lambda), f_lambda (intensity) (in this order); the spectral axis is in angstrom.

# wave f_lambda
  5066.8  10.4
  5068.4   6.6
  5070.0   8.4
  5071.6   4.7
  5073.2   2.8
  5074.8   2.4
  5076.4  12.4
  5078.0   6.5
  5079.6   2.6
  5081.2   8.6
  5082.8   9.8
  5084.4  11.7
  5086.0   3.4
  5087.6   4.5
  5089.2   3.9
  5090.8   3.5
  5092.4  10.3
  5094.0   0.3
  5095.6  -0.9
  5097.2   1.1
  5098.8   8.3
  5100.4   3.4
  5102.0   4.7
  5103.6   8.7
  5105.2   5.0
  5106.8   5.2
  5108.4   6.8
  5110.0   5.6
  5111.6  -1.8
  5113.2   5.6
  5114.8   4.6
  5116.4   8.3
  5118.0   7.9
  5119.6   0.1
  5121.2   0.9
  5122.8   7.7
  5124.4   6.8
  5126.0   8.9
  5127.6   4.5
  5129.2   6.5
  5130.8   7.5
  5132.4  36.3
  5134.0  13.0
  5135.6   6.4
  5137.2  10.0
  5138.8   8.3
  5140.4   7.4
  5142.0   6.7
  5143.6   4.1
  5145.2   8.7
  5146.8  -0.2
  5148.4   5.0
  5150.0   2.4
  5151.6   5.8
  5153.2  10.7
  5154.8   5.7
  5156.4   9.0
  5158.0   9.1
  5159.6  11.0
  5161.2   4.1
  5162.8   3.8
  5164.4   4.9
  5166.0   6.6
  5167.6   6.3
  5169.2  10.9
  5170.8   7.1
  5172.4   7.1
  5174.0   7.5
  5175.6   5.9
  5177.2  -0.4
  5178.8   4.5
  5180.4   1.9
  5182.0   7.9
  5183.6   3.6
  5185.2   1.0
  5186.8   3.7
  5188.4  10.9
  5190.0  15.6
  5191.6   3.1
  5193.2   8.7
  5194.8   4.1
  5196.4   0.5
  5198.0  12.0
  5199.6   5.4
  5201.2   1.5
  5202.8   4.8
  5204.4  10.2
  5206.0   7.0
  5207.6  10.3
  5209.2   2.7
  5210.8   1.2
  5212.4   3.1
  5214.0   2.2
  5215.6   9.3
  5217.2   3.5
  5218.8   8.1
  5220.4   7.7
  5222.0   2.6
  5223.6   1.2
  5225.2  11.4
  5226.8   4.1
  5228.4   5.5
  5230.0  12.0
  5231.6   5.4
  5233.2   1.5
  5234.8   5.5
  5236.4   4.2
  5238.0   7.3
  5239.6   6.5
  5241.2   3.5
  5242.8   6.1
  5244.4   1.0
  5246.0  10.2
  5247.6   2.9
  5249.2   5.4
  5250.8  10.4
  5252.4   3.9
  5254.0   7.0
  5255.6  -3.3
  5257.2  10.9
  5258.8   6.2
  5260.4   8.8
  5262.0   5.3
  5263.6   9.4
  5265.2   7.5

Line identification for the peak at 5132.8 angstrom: [O III]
